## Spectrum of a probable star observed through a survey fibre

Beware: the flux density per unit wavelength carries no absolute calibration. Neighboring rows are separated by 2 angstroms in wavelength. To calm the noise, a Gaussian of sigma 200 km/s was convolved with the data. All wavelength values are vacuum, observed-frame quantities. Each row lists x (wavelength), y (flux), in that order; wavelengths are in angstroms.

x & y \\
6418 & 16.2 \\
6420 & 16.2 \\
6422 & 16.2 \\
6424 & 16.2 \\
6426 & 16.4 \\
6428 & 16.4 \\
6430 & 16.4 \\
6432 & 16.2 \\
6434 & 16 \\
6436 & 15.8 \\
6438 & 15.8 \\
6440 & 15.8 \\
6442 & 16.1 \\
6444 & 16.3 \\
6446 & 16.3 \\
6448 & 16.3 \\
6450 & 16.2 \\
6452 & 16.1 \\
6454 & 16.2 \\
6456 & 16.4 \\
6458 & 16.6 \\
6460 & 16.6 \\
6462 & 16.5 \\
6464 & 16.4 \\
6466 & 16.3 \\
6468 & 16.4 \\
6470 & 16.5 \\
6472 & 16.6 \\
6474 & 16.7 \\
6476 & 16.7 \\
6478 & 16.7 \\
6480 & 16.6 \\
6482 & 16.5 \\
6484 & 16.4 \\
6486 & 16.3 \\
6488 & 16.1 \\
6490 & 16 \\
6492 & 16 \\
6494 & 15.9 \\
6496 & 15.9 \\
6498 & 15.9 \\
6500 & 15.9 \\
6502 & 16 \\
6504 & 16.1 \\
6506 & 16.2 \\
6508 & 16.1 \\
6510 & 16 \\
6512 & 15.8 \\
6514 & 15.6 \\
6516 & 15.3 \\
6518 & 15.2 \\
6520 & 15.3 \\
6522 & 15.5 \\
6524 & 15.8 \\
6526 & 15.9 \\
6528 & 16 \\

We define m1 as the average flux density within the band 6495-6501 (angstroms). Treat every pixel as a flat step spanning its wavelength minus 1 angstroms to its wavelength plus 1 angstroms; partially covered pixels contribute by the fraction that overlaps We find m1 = 15.9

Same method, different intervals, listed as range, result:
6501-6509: 16.1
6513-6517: 15.4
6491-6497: 15.9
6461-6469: 16.4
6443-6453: 16.2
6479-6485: 16.5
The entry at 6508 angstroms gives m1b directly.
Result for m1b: 16.1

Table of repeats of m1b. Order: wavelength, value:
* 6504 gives 16.1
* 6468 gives 16.4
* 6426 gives 16.4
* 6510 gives 16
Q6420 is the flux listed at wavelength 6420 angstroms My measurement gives 16.2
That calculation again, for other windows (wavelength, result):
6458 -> 16.6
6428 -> 16.4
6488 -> 16.1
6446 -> 16.3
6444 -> 16.3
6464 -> 16.4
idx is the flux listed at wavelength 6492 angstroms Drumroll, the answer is 16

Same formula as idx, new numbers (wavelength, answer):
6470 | 16.5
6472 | 16.6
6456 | 16.4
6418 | 16.2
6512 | 15.8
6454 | 16.2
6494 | 15.9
